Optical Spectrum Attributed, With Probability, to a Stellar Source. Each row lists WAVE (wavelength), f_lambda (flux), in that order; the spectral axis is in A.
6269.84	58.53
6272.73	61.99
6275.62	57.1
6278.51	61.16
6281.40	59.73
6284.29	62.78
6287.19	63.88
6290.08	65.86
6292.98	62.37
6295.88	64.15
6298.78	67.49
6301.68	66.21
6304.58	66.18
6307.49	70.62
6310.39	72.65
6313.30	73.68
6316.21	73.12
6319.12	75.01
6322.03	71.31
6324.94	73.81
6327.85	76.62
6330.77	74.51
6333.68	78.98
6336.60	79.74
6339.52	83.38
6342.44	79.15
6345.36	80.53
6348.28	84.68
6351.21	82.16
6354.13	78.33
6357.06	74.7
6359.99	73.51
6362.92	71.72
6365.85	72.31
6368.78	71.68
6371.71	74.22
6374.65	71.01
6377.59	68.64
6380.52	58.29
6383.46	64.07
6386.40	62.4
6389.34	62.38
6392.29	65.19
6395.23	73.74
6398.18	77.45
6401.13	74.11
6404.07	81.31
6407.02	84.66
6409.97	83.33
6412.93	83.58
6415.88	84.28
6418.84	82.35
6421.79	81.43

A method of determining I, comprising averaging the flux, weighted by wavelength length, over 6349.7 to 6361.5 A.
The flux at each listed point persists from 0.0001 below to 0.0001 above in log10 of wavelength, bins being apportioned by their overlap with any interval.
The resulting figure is 77.1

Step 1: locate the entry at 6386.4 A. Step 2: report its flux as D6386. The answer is 62.4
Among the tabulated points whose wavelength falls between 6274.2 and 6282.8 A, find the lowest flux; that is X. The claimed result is 57.1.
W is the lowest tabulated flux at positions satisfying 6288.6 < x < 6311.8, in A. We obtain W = 62.37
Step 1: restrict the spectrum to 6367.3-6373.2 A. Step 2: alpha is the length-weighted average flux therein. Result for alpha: 73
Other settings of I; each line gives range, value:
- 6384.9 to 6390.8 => 62.4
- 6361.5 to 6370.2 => 71.9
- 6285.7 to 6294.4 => 64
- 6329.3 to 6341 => 79.1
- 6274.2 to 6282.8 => 59.4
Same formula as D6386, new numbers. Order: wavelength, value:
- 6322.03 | 71.31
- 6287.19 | 63.88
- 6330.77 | 74.51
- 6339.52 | 83.38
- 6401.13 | 74.11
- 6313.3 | 73.68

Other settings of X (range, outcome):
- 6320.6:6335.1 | 71.31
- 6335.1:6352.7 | 79.15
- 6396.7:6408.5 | 74.11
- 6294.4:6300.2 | 64.15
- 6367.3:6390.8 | 58.29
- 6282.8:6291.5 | 62.78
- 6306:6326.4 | 70.62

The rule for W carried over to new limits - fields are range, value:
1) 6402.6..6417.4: 81.31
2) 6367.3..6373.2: 71.68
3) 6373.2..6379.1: 68.64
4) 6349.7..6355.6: 78.33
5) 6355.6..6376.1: 71.01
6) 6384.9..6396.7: 62.38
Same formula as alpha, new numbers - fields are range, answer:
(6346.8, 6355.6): 81.7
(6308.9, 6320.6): 73.6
